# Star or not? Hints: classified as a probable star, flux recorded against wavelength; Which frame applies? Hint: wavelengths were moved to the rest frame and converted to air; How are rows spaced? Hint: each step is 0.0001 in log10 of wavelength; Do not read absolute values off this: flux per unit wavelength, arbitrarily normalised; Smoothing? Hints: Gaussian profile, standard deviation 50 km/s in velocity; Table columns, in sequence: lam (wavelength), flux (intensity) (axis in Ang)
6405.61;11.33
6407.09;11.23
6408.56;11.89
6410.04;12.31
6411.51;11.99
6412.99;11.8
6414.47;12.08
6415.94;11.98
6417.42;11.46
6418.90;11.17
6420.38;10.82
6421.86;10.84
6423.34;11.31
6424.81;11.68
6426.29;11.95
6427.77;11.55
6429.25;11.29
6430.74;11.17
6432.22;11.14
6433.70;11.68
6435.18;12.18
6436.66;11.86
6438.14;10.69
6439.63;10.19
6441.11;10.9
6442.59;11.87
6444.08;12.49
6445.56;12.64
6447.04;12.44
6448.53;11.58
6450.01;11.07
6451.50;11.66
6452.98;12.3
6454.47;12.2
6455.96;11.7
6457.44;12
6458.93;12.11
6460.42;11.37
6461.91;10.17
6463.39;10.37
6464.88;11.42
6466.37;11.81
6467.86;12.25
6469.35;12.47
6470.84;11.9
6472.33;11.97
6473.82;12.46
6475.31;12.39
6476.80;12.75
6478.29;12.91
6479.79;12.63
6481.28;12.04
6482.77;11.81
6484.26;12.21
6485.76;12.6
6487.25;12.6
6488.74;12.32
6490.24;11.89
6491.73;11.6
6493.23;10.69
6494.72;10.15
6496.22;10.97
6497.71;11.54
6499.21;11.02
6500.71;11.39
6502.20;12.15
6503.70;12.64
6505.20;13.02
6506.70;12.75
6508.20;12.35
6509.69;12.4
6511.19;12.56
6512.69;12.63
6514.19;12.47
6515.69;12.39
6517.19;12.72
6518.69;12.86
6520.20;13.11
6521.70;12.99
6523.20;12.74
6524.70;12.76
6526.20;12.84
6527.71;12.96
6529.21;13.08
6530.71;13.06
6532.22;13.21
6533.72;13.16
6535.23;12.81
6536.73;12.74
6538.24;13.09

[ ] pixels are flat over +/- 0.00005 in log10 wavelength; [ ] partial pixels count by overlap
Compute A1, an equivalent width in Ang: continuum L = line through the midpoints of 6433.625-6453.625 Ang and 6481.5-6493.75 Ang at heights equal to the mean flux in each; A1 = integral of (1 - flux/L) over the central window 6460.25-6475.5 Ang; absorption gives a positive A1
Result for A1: 0.2 Ang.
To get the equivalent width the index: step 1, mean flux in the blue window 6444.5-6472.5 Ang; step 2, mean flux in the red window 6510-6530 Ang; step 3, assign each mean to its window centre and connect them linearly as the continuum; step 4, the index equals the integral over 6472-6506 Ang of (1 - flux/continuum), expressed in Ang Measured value 0.7 Ang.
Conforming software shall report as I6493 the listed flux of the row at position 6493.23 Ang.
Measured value 10.69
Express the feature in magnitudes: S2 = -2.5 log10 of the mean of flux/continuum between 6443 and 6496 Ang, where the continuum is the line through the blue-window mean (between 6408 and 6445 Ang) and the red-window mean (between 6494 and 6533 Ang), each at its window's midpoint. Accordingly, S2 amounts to 0.01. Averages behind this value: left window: 11.5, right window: 12.4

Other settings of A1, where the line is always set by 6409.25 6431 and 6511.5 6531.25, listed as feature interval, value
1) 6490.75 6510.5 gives 1.3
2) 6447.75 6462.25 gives 0.4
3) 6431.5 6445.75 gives 0.3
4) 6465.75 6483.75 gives -0.1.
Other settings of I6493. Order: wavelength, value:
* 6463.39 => 10.37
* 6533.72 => 13.16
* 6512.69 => 12.63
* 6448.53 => 11.58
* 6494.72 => 10.15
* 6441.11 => 10.9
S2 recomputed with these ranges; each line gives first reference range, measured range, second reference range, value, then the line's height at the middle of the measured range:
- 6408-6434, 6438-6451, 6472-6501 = 0.01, 11.7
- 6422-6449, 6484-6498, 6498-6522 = 0.05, 12.2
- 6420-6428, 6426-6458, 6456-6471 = -0.02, 11.5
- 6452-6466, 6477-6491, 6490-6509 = -0.06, 11.6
